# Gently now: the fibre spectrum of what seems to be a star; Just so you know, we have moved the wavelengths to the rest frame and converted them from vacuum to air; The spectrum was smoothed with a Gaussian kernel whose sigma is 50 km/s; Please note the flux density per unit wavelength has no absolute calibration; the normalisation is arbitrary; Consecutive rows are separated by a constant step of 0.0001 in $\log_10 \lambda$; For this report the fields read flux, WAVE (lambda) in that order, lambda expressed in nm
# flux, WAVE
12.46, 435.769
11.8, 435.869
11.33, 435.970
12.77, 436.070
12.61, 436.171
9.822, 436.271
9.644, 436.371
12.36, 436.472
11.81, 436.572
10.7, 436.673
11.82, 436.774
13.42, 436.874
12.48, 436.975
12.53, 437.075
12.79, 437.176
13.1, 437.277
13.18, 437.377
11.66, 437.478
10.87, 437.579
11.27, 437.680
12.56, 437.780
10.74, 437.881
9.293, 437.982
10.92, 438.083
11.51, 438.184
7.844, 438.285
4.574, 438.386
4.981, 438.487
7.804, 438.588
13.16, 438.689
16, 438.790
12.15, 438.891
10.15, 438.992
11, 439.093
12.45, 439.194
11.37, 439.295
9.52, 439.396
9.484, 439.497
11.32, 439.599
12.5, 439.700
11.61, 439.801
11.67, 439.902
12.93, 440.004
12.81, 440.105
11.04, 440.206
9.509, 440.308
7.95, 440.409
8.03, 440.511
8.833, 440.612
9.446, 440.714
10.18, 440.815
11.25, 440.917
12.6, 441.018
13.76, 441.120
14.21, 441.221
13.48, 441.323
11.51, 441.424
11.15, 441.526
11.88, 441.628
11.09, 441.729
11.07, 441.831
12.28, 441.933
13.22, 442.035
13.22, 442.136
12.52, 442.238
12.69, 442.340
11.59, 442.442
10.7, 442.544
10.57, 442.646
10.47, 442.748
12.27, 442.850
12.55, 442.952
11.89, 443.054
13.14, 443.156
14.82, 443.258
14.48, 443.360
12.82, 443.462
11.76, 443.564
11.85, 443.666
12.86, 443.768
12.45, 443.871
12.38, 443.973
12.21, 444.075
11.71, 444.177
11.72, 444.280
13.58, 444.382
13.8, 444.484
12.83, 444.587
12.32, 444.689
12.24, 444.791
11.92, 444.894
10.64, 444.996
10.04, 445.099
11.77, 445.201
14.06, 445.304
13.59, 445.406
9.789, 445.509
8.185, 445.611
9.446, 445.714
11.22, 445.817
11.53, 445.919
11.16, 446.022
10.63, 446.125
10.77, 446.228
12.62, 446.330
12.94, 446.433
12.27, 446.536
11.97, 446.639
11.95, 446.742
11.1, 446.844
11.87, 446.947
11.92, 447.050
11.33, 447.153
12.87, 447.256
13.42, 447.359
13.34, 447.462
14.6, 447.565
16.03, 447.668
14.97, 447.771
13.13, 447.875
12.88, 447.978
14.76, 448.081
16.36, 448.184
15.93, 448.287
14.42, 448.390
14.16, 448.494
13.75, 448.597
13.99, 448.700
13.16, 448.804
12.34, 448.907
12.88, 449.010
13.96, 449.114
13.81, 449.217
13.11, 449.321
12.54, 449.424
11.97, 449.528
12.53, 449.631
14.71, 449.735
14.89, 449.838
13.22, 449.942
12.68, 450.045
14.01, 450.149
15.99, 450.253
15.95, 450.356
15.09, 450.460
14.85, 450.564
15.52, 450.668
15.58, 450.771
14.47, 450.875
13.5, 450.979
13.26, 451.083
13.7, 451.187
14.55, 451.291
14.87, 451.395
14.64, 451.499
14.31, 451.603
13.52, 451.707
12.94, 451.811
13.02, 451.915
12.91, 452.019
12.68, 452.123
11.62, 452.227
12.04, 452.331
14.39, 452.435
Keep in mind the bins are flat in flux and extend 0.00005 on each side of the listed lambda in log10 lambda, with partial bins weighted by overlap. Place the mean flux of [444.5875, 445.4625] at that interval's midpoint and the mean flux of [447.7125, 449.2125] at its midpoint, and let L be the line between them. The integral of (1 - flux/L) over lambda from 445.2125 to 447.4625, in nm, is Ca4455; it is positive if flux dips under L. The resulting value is 0.20 nm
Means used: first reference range 12.1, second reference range 14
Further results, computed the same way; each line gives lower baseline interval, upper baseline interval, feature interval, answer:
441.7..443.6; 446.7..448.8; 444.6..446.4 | 0.23 nm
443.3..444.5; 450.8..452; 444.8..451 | 0.12 nm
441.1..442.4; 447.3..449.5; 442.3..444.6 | 0.08 nm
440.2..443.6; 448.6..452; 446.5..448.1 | 0.02 nm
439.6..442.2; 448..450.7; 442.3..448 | 0.26 nm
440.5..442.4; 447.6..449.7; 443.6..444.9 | 0.01 nm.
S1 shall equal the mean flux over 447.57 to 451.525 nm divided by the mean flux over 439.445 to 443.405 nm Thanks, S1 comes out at 1.2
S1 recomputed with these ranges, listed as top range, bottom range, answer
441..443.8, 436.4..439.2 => 1.11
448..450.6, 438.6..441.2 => 1.25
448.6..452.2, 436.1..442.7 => 1.23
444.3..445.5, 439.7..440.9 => 1.18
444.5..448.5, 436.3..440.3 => 1.12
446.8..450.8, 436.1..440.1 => 1.24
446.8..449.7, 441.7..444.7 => 1.09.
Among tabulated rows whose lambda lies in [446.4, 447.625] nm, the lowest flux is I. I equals 11.1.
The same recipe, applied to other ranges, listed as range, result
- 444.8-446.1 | 8.185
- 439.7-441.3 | 7.95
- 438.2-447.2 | 4.574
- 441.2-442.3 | 11.07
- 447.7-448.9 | 12.88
